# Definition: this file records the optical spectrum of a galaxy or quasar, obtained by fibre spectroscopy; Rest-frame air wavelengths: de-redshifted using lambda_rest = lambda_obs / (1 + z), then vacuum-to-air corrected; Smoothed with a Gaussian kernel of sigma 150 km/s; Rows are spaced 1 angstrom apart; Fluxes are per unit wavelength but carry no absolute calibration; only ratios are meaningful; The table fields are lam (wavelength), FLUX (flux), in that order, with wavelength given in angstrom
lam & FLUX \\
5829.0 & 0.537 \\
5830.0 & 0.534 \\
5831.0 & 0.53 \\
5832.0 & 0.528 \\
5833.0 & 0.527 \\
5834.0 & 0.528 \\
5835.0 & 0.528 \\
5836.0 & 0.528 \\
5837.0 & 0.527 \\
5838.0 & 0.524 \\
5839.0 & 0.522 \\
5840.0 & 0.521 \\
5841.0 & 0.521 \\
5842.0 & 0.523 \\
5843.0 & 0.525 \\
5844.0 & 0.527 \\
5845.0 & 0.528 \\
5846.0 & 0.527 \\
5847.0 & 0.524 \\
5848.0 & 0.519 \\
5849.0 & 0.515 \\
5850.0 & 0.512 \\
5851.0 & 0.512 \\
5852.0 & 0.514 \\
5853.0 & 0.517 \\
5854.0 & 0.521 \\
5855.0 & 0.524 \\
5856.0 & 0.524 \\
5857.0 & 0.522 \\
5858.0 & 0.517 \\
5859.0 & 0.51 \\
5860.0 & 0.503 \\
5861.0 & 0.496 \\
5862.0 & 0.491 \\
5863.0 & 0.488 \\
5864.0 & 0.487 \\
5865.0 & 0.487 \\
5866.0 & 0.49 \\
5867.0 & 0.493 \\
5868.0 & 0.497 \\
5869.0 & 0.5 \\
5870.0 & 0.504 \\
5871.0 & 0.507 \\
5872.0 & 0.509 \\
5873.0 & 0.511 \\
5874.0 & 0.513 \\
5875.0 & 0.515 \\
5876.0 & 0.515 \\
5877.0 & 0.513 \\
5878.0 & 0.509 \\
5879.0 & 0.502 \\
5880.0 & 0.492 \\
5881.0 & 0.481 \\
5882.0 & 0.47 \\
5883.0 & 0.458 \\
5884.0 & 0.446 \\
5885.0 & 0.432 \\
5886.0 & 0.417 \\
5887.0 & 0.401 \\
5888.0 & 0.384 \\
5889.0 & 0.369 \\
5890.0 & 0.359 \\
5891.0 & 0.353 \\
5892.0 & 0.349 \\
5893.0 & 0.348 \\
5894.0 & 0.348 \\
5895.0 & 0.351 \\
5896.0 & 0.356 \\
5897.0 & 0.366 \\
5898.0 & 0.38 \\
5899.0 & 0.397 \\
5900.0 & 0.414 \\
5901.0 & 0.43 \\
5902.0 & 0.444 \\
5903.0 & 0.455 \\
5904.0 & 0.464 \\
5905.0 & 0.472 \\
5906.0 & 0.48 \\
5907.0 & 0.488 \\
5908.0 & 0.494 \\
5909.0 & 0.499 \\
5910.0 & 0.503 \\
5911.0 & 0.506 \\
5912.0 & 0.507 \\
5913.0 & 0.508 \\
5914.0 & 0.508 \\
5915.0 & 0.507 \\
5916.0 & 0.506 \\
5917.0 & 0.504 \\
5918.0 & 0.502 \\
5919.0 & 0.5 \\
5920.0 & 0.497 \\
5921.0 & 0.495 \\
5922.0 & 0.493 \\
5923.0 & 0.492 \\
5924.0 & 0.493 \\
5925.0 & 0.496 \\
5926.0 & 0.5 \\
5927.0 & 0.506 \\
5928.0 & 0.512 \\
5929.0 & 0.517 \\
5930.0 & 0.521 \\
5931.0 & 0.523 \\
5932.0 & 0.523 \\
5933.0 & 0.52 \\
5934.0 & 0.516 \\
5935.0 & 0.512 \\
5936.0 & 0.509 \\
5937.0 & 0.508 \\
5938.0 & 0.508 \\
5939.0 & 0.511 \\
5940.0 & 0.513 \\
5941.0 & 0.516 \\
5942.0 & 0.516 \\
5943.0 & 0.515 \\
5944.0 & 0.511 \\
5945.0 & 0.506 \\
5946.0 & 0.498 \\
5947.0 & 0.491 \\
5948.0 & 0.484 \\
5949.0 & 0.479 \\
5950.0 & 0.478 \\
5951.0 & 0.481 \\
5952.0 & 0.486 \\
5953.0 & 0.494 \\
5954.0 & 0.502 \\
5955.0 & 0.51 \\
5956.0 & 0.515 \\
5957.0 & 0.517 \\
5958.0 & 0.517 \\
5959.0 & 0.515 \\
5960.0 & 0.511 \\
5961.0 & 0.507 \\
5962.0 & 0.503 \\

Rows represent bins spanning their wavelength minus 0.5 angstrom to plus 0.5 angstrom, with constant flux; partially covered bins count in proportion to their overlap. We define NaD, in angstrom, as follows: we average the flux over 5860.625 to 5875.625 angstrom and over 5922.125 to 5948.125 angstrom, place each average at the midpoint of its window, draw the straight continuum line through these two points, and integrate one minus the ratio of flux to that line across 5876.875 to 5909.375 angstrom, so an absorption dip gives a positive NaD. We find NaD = 4.9 angstrom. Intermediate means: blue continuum 0.499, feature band 0.427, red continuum 0.508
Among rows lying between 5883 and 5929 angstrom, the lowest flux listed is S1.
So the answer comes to 0.348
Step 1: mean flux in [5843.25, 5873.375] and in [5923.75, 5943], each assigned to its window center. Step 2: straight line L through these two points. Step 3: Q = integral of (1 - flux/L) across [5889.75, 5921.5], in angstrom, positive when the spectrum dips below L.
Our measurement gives 3.96 angstrom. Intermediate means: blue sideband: 0.509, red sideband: 0.512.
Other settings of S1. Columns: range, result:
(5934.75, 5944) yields 0.508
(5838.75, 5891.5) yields 0.353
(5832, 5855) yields 0.512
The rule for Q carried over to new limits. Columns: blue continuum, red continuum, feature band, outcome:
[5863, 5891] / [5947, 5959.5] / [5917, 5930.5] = -0.4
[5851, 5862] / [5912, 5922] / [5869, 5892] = 2.2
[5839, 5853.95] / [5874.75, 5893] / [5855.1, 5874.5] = -0.9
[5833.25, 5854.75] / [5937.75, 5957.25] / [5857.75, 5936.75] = 6.0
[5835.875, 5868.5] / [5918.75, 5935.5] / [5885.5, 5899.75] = 3.9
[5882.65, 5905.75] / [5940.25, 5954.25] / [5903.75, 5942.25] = -4.4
